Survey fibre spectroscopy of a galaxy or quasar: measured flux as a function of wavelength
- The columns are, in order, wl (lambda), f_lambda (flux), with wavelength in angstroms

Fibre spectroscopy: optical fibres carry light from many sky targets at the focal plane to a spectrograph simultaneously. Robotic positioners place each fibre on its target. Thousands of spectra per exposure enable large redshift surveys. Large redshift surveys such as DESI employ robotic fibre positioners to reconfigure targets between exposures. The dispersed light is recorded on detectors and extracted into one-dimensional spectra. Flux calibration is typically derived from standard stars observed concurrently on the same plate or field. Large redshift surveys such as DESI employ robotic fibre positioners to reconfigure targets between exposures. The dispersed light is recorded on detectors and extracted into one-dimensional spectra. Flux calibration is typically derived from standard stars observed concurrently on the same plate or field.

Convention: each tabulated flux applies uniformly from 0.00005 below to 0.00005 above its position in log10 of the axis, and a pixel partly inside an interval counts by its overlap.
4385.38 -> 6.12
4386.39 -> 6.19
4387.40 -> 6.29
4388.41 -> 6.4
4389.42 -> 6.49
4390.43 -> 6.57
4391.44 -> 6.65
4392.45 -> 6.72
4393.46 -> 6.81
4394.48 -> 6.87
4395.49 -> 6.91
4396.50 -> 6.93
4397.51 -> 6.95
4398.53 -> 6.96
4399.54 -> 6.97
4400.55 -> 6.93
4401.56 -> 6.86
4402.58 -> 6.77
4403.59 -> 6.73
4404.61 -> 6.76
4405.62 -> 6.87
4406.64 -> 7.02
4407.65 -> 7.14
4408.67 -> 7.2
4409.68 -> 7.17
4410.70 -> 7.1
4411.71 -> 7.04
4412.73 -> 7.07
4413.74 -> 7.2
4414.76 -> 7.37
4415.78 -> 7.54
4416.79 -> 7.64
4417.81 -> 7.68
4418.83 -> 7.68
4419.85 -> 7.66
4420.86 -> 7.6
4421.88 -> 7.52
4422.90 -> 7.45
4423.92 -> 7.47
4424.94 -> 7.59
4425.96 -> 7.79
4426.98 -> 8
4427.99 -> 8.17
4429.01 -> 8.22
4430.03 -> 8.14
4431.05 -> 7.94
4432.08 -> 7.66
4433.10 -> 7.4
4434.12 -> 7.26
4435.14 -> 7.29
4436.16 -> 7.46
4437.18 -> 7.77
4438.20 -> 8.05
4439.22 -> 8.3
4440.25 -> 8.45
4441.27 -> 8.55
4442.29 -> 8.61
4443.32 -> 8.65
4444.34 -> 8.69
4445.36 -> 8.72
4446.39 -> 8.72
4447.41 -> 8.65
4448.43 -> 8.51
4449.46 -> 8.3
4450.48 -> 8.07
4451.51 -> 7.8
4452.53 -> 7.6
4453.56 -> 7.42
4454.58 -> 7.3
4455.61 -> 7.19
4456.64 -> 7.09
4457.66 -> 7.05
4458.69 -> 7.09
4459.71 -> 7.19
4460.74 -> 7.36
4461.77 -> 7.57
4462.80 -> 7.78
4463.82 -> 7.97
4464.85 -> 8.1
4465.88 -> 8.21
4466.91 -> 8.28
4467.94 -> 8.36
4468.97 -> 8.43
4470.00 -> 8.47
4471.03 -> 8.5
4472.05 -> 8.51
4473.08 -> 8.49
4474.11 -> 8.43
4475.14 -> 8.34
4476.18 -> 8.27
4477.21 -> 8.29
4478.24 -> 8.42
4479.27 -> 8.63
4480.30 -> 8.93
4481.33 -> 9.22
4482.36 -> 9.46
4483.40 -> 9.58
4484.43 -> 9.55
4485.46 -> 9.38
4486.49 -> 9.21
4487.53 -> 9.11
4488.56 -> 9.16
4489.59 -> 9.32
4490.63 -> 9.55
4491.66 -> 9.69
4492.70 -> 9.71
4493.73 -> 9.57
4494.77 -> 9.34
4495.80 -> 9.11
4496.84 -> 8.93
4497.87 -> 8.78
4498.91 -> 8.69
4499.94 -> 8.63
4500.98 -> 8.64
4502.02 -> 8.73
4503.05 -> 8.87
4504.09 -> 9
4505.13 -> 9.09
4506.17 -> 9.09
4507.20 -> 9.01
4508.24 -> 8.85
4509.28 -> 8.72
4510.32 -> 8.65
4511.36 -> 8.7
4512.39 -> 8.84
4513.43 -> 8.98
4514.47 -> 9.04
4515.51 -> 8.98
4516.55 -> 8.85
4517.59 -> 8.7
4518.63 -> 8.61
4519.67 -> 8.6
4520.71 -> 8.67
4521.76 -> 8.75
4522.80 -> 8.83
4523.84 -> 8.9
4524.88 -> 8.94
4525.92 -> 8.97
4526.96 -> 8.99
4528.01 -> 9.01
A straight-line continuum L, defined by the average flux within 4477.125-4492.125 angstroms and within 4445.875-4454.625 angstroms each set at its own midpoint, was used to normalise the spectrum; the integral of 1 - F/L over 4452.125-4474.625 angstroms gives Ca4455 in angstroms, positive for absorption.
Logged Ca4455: 1.8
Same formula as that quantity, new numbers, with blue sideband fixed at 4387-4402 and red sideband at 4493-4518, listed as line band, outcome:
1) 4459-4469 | 0.28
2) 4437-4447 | -1.03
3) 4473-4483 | -0.33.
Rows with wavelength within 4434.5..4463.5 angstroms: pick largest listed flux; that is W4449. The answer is 8.72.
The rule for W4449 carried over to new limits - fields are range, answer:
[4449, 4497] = 9.71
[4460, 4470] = 8.47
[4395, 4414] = 7.2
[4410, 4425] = 7.68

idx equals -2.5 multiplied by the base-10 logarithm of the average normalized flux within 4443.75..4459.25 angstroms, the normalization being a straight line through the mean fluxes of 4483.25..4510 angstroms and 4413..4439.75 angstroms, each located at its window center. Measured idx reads 0.041 mag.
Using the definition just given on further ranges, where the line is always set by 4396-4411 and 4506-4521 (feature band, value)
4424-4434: -0.064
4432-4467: -0.022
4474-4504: -0.077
